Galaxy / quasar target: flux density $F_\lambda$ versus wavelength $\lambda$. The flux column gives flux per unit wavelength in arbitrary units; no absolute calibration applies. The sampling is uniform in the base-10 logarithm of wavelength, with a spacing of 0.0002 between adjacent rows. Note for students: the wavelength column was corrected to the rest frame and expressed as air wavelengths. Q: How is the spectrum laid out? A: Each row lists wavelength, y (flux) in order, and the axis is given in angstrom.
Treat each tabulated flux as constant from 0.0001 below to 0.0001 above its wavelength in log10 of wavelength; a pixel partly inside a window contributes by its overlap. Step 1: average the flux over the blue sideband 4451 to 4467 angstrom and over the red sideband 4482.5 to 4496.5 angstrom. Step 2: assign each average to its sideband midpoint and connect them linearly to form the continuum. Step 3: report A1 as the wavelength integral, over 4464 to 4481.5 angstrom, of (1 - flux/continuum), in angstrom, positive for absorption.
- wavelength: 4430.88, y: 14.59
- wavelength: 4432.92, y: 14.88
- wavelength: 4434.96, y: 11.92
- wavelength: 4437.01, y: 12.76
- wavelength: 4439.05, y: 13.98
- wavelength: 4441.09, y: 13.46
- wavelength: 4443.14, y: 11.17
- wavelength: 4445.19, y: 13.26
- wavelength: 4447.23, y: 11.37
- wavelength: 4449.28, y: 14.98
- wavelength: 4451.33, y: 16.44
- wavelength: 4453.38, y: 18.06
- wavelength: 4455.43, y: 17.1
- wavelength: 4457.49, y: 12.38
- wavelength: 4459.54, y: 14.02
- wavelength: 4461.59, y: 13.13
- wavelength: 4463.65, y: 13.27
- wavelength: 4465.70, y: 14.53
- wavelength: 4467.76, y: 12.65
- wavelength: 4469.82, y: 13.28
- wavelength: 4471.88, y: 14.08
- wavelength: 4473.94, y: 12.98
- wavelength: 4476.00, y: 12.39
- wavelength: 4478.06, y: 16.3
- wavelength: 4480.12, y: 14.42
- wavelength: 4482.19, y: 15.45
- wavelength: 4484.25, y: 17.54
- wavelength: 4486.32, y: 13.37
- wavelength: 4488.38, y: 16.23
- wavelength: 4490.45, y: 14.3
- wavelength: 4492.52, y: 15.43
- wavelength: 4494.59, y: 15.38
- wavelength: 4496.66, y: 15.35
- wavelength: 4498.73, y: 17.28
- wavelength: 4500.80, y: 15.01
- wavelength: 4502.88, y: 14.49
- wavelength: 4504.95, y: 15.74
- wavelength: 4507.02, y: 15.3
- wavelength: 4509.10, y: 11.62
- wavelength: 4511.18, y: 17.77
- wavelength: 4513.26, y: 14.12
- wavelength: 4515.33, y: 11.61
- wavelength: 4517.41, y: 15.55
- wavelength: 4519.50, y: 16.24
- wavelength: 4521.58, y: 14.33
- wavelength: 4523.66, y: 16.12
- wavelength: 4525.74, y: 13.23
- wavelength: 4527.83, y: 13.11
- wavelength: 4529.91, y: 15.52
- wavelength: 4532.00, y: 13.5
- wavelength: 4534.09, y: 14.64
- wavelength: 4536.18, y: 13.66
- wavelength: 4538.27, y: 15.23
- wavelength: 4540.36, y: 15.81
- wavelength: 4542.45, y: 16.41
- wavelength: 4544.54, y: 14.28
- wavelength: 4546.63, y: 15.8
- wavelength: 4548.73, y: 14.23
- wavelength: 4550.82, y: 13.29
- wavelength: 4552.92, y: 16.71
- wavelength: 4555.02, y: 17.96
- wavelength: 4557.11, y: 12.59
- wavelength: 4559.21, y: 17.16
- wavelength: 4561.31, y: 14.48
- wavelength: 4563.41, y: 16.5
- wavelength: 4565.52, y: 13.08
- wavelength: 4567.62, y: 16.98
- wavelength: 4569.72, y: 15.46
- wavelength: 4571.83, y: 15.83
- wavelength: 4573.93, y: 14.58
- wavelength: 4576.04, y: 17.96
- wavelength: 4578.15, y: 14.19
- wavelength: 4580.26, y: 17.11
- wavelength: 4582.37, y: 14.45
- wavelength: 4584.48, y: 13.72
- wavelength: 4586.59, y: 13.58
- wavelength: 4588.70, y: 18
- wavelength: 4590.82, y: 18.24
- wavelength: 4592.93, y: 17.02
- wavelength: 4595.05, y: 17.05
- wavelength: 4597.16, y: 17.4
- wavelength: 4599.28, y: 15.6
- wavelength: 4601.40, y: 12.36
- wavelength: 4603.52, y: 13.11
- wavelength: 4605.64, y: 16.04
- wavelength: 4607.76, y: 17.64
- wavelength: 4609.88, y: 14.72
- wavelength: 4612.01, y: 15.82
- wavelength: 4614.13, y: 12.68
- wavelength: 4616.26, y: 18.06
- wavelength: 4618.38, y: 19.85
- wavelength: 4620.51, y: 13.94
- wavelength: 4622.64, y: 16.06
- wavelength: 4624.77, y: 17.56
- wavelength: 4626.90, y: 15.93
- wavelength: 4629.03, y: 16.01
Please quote 1.4 angstrom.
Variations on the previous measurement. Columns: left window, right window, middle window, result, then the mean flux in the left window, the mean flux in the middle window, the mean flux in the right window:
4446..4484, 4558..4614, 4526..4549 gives 0.6 angstrom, 14.3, 14.7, 15.6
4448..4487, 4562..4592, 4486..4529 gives 0.2 angstrom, 14.5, 14.9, 15.7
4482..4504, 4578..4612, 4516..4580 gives 1.7 angstrom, 15.4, 15.2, 15.7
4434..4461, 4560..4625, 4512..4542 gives 0.8 angstrom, 13.9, 14.5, 15.8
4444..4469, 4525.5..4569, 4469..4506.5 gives -1.2 angstrom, 14.2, 15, 15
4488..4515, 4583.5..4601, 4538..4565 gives 0.6 angstrom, 15.1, 15.4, 16.2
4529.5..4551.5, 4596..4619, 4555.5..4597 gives -1.3 angstrom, 14.8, 15.8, 15.7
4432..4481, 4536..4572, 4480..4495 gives -1.0 angstrom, 13.9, 15.3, 15.3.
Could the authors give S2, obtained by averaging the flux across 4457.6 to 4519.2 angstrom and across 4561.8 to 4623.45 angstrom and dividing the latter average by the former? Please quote 1.1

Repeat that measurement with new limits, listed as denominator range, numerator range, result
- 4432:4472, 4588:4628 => 1.17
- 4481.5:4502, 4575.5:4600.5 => 1.04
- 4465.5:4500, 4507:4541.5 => 0.98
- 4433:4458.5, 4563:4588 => 1.10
